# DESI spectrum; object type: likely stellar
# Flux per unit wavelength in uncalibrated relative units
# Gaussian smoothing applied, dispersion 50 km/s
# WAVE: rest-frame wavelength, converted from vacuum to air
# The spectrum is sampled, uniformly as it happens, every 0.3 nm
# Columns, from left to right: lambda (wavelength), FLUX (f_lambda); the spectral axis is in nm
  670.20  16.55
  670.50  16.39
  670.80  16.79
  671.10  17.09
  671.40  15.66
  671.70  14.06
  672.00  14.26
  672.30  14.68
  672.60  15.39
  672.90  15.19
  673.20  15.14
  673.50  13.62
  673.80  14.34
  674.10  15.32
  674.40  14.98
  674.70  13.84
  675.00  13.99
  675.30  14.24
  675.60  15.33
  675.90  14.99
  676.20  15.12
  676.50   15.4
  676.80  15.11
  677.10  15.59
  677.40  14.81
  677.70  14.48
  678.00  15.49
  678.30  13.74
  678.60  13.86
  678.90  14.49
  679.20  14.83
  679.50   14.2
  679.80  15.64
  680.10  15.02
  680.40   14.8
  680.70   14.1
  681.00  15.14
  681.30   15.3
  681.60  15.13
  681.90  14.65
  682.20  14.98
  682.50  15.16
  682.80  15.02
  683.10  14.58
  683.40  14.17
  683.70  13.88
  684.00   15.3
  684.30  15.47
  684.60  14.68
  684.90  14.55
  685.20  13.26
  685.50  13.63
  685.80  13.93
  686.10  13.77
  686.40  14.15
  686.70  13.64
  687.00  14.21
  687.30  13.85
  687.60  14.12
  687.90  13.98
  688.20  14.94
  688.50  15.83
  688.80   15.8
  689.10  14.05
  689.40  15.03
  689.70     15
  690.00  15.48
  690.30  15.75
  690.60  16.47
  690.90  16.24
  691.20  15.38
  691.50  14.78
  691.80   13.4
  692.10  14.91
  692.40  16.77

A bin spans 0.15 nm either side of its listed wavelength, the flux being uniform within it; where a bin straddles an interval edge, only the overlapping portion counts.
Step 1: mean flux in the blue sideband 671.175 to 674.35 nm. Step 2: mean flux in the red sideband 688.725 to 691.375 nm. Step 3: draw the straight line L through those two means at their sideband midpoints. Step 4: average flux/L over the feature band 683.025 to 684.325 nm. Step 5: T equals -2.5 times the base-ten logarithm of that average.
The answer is 0.04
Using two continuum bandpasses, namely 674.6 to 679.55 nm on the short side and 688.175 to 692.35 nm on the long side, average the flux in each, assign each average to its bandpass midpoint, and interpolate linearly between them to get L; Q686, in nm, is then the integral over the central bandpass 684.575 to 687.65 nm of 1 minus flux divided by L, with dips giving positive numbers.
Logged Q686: 0.23 nm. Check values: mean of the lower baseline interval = 14.7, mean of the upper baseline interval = 15.3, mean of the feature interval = 13.9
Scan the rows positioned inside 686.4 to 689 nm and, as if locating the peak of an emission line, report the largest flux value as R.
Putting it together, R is 15.83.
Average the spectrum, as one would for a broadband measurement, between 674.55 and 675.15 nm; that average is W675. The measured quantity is 13.9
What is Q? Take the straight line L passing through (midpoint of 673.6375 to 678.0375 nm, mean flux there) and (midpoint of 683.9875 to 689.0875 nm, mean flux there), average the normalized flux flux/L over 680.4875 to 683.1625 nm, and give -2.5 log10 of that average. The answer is -0.02 mag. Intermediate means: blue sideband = 14.8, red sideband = 14.4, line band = 14.9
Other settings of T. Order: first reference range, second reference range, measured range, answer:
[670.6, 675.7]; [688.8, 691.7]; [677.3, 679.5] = 0.04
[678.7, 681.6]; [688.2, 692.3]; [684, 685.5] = 0.04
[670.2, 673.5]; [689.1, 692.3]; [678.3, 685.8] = 0.05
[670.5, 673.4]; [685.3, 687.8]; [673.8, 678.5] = 0.01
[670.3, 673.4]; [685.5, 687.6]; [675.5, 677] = -0.01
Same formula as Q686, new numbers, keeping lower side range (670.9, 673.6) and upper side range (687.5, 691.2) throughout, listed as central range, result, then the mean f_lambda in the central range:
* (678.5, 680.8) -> 0.08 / 14.6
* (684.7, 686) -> 0.11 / 13.9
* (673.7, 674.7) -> 0.02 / 14.8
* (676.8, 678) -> 0.01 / 15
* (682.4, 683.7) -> 0.05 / 14.6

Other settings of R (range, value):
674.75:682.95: 15.64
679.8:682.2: 15.3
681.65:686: 15.47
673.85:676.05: 15.33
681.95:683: 15.16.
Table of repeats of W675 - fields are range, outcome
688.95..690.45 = 15.1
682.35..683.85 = 14.6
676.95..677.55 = 15.2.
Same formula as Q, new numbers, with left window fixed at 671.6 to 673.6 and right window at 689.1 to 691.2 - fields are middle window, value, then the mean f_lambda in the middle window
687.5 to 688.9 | 0.04 mag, 14.9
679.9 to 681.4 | 0.01 mag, 14.9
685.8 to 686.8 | 0.11 mag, 13.9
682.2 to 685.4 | 0.04 mag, 14.6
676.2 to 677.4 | -0.03 mag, 15.3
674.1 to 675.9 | 0.01 mag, 14.6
